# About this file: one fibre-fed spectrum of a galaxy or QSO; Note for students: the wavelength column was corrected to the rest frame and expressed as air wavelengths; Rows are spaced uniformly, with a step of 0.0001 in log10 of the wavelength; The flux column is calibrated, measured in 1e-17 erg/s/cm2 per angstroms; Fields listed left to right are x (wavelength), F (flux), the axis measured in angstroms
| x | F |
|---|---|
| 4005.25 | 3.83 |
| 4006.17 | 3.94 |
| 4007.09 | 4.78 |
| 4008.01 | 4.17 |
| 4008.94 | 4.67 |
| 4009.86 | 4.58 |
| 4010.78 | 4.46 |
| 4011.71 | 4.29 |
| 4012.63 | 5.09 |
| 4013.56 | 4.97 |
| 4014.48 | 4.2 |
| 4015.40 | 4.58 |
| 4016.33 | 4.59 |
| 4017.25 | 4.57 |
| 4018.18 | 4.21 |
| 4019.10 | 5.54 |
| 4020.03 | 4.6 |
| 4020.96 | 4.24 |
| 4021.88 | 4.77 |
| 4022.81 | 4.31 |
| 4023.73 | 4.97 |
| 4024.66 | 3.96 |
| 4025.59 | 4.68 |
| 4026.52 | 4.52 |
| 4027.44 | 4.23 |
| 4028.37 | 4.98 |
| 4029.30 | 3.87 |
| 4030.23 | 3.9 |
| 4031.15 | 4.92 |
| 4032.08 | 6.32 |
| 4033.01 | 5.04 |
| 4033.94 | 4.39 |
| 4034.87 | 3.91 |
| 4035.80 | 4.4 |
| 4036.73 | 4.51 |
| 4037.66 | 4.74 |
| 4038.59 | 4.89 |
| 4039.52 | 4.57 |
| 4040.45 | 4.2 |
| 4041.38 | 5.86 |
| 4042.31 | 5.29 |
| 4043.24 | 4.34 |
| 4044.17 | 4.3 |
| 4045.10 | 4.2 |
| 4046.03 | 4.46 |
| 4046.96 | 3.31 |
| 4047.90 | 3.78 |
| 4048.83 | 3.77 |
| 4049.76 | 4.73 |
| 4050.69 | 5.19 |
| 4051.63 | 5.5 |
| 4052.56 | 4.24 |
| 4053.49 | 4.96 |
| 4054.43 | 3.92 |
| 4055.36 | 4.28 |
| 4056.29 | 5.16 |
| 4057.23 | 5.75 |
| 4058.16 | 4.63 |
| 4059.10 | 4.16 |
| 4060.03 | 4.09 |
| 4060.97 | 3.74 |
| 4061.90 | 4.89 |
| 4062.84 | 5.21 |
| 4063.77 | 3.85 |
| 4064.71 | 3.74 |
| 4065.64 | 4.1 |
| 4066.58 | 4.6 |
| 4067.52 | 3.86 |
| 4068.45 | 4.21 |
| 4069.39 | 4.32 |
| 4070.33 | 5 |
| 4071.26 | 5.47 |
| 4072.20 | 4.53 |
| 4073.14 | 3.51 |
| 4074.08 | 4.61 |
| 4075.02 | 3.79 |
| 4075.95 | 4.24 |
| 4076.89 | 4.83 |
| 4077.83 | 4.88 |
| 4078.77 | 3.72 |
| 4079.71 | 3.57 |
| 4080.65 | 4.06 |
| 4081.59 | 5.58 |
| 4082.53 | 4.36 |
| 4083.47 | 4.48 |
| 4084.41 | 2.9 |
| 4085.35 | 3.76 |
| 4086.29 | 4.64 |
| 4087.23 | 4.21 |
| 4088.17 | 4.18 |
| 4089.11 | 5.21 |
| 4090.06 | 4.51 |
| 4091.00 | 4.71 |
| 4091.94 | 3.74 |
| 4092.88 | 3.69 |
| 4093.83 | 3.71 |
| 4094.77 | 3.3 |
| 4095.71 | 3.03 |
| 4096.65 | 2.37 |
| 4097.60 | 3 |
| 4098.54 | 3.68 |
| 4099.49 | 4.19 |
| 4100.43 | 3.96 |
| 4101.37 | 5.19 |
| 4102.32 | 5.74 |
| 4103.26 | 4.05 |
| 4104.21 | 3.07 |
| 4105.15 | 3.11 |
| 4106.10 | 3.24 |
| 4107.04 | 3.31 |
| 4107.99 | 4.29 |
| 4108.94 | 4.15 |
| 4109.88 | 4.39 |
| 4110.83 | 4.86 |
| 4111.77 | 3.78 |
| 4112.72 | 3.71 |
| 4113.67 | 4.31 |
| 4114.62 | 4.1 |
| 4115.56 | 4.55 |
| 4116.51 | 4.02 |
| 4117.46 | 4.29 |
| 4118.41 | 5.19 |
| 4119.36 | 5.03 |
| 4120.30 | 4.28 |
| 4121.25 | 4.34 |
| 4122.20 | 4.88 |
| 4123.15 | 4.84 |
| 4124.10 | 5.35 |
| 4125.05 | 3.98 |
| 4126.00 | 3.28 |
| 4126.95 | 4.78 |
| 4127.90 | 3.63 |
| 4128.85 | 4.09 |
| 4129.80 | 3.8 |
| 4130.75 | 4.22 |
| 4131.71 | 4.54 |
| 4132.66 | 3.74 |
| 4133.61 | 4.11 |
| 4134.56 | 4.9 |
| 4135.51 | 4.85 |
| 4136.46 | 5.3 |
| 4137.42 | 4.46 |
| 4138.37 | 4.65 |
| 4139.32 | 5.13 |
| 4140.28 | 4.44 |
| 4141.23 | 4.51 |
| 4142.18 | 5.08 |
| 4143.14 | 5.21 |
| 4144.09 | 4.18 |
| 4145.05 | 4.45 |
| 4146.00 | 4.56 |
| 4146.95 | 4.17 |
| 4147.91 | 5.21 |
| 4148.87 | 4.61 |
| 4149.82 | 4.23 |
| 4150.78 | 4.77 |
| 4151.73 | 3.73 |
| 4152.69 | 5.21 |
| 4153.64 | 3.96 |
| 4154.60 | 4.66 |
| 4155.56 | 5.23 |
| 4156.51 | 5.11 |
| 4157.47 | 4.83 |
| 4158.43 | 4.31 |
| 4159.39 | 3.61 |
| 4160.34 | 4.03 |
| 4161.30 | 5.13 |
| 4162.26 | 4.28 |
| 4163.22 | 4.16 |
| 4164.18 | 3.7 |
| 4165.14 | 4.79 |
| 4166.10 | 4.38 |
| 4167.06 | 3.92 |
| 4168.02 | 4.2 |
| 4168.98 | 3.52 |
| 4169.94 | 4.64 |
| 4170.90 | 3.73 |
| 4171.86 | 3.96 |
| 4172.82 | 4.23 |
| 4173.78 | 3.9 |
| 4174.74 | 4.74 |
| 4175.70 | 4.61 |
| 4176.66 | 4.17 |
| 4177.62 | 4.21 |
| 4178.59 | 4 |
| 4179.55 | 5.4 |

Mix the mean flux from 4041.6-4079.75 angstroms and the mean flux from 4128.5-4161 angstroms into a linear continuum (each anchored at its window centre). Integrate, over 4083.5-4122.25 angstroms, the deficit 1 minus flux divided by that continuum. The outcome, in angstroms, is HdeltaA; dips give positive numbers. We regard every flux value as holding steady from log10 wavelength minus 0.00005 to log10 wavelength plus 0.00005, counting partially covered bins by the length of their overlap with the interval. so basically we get 3.6 angstroms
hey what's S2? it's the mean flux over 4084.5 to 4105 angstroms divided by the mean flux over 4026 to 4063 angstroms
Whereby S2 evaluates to 0.87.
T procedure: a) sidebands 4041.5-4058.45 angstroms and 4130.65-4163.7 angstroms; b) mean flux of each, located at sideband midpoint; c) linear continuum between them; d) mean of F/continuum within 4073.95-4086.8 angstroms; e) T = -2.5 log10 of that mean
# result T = 0.08 mag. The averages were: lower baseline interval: 4.57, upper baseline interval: 4.56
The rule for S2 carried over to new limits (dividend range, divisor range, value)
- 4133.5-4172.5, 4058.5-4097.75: 1.08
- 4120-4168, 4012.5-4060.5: 0.97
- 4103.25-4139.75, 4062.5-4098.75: 1.03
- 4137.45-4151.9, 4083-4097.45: 1.19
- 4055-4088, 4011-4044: 0.94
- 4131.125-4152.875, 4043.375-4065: 1.04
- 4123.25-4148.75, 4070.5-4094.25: 1.05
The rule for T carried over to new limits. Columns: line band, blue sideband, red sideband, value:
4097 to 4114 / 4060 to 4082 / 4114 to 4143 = 0.115 mag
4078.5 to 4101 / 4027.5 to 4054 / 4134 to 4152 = 0.171 mag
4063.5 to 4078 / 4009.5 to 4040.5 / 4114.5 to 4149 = 0.052 mag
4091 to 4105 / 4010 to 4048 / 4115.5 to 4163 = 0.196 mag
